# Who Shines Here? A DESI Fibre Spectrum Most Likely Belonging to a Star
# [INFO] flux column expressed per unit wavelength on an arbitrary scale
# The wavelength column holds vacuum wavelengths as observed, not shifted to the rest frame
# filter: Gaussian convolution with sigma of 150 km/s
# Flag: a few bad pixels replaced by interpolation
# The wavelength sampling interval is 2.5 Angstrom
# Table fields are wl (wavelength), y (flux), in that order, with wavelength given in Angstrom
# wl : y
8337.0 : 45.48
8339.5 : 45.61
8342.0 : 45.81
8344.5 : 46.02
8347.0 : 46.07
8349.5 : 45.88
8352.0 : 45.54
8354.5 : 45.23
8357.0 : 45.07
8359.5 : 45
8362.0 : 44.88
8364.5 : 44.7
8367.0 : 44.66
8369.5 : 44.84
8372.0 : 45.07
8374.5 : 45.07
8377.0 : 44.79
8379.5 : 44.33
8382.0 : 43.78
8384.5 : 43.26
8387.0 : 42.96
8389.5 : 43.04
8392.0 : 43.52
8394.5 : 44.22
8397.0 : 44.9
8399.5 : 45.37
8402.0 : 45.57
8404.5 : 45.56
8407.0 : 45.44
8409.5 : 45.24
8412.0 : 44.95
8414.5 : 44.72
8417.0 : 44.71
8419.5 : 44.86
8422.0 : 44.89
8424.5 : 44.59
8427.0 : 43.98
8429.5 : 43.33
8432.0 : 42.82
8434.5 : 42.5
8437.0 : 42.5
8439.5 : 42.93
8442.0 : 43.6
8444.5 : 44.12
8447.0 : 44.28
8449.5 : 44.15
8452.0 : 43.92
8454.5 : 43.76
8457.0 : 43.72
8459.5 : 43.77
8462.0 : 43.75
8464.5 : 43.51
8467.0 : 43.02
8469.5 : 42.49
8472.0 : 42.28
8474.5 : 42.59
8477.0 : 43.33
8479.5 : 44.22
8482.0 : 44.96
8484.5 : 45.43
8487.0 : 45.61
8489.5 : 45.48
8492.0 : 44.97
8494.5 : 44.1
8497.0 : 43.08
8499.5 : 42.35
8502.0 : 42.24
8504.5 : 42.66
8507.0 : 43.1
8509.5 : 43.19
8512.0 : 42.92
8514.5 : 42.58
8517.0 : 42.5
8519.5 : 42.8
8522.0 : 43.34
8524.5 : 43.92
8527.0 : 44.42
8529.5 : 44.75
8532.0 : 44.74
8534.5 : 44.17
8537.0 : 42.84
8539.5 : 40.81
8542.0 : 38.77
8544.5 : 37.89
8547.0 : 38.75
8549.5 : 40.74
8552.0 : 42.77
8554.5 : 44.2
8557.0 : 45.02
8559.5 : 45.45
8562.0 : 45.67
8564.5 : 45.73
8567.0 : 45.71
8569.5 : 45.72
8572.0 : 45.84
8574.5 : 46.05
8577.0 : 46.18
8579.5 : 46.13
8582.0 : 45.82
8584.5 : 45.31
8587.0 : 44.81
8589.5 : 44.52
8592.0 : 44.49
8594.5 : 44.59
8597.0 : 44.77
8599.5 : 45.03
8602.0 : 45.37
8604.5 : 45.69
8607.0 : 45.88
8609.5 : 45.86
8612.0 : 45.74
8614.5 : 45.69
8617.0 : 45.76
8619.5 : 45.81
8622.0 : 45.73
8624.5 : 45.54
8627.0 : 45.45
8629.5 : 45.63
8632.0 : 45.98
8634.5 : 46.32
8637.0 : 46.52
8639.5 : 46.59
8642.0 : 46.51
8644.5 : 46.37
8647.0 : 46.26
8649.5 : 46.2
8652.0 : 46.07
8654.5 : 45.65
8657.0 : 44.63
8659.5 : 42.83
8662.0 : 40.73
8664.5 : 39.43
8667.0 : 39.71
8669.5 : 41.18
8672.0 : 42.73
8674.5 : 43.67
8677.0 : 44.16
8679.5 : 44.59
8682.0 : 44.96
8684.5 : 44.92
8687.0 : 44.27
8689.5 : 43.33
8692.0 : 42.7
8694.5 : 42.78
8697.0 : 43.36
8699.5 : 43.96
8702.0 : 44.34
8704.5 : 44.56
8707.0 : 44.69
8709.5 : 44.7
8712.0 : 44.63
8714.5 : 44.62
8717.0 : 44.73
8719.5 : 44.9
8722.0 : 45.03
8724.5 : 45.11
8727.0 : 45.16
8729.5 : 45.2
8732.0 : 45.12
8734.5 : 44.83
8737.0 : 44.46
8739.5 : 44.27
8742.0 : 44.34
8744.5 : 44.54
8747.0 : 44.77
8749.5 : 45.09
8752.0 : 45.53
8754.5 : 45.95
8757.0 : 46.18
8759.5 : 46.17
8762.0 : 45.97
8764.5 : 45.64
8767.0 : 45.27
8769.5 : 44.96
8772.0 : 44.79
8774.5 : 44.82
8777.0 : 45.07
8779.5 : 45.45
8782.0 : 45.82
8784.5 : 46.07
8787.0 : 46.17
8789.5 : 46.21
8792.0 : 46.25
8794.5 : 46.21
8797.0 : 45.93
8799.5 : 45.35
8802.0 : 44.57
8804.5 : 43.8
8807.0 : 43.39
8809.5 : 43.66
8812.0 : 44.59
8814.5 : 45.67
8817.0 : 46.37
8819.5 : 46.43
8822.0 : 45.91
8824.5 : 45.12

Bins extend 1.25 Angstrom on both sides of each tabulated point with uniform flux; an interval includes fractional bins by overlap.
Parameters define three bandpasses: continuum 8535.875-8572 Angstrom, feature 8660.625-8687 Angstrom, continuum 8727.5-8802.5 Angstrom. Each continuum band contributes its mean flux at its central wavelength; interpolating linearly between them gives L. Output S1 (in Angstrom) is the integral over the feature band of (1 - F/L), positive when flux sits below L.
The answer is 1.0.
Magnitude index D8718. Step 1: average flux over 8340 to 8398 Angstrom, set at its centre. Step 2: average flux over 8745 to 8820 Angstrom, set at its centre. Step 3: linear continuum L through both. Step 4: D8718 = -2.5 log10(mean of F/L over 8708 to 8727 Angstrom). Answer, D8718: 0.01 mag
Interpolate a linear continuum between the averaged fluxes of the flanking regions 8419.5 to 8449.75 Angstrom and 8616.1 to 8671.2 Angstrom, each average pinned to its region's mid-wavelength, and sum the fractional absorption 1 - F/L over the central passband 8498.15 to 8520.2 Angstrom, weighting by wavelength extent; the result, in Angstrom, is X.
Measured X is 0.7 Angstrom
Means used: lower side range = 43.7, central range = 42.7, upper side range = 44.7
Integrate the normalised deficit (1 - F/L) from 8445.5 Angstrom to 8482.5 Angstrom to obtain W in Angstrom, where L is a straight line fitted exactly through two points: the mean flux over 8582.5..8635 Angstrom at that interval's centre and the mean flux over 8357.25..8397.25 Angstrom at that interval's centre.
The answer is 1.0 Angstrom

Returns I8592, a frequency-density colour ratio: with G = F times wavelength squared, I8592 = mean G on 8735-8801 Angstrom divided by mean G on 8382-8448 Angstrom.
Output 1.12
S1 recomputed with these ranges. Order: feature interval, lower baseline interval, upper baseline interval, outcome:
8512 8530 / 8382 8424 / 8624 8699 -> 0.4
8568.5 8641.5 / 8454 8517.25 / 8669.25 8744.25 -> -2.8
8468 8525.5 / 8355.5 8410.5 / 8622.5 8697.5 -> 1.3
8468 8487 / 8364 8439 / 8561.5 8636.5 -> 0.5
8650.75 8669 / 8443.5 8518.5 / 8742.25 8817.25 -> 0.8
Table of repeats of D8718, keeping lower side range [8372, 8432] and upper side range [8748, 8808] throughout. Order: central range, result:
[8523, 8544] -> 0.05 mag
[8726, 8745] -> 0.01 mag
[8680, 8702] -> 0.03 mag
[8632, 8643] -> -0.03 mag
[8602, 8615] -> -0.02 mag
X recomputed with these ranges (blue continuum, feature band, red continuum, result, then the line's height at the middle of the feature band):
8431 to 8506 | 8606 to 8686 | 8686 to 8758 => -0.9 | 44.3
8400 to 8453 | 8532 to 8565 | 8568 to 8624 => 1.9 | 45.1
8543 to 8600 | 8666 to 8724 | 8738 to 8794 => 1.5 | 45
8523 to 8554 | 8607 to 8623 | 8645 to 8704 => -1.0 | 43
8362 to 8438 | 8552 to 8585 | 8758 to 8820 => -0.5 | 44.8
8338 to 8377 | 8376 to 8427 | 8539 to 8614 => 0.7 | 45.1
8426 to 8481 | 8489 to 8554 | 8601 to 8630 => 2.5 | 44.4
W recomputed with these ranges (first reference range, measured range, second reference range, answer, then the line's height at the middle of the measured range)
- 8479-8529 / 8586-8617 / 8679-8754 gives -0.8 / 44.1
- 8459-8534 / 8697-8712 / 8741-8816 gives 0.2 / 44.8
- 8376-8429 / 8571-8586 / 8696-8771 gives -0.4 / 44.7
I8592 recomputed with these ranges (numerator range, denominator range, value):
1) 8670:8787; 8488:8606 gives 1.06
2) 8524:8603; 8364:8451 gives 1.03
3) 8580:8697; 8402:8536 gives 1.06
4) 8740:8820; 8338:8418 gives 1.11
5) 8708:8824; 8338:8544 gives 1.11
